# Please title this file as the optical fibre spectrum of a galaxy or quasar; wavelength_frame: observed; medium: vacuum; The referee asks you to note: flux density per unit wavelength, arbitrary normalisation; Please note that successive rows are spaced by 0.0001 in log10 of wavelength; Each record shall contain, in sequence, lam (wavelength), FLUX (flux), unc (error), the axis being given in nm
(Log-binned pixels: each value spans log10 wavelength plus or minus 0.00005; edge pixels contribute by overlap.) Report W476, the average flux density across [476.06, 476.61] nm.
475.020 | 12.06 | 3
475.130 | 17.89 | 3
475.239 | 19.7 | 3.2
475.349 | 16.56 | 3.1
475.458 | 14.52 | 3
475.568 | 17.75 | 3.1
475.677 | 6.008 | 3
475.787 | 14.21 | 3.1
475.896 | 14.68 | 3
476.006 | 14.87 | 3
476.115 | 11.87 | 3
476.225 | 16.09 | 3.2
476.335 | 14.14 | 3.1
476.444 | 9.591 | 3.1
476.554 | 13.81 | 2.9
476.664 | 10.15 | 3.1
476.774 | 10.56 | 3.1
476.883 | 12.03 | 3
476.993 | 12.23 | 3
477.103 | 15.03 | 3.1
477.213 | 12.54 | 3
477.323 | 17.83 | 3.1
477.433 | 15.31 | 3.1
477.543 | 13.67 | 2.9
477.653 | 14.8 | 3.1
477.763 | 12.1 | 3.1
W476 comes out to 13.1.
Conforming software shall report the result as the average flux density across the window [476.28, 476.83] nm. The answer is 11.7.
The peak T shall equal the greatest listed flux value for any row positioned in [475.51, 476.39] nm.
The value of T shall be 17.75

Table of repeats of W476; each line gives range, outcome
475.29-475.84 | 13.8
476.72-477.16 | 12.5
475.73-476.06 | 14.5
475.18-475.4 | 18.1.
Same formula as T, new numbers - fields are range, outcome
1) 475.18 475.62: 19.7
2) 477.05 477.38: 17.83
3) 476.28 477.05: 14.14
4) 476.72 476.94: 12.03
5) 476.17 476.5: 16.09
